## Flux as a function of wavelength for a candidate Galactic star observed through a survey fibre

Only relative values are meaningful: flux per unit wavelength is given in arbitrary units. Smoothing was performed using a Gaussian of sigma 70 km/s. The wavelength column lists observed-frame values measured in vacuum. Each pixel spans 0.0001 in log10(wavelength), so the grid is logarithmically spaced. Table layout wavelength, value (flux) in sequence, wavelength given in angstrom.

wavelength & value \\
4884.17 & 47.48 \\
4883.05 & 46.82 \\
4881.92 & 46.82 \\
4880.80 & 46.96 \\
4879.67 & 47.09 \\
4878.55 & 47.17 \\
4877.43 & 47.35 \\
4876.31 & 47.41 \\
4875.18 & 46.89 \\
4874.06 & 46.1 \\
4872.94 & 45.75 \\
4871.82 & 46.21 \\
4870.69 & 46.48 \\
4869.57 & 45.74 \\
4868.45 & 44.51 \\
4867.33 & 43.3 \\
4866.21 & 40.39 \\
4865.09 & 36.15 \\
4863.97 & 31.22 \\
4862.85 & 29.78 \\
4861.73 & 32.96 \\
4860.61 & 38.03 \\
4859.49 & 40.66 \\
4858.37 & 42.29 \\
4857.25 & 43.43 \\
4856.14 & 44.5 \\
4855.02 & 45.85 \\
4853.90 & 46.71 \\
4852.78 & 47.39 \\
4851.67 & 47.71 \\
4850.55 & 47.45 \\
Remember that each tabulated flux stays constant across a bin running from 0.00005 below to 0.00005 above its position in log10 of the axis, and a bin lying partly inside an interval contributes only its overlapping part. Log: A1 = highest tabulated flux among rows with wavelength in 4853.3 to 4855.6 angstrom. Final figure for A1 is 46.71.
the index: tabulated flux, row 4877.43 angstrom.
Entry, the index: 47.35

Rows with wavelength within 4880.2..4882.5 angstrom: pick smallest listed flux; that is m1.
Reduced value 46.82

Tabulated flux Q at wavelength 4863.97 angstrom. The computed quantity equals 31.22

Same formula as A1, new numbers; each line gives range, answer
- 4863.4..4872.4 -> 46.48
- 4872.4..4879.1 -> 47.41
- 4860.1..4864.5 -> 38.03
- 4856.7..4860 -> 43.43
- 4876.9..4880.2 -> 47.35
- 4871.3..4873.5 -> 46.21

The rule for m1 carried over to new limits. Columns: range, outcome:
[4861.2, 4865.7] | 29.78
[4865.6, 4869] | 40.39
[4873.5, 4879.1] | 46.1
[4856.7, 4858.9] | 42.29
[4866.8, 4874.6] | 43.3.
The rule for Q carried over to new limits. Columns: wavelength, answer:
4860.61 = 38.03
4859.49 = 40.66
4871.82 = 46.21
